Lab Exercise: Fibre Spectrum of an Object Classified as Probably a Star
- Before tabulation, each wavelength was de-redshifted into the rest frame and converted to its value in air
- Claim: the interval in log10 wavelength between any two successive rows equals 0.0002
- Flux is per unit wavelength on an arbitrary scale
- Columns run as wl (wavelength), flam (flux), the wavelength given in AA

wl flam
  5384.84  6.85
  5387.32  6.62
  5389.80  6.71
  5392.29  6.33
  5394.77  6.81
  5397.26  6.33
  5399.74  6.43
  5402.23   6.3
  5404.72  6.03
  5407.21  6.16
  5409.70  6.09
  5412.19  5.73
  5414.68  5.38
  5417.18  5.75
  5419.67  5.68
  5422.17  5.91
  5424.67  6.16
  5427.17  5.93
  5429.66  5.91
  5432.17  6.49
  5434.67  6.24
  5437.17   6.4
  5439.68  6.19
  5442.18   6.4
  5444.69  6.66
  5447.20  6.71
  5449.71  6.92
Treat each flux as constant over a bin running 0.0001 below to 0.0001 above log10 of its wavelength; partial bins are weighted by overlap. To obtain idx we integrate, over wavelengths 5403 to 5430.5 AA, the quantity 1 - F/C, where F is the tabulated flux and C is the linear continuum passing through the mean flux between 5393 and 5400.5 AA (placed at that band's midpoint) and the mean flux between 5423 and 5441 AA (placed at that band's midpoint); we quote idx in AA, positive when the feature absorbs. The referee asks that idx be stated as 1.9 AA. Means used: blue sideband 6.52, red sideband 6.18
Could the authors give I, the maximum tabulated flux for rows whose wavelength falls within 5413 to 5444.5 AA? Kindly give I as 6.49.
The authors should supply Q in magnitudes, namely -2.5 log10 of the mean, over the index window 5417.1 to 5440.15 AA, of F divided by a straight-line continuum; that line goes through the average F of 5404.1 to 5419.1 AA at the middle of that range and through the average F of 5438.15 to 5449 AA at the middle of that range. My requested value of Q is 0.02 mag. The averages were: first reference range 5.84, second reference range 6.51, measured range 6.08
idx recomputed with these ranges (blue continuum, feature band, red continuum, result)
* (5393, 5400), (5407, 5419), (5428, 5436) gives 1.11 AA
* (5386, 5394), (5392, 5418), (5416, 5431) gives 0.63 AA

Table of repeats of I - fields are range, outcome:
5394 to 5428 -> 6.81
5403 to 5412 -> 6.16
